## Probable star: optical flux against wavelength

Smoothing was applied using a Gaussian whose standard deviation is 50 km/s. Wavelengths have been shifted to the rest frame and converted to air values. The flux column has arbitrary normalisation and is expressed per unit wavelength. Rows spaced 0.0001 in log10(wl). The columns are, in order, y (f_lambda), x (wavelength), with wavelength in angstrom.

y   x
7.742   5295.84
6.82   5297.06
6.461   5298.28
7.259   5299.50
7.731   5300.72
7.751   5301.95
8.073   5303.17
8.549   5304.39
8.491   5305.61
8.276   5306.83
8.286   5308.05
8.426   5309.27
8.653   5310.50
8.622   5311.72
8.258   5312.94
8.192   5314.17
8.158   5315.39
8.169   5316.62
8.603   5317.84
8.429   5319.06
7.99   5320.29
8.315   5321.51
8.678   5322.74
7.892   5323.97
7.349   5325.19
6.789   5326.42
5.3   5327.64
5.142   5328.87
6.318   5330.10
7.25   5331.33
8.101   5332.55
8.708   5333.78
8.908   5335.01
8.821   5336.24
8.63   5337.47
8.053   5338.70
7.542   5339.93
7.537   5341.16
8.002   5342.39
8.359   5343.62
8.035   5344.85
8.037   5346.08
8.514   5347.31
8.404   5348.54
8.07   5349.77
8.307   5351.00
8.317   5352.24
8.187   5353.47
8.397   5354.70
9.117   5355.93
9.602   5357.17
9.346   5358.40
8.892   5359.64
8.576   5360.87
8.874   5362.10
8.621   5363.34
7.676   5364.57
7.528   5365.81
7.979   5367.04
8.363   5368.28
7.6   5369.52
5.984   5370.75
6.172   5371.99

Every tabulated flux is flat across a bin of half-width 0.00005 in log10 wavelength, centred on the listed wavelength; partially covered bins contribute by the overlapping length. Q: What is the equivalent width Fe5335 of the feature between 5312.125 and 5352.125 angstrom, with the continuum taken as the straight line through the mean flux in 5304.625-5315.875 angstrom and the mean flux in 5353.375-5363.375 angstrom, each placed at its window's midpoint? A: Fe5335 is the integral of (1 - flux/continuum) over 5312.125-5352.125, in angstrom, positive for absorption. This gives 3.3 angstrom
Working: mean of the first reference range 8.38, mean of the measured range 7.91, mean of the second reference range 8.89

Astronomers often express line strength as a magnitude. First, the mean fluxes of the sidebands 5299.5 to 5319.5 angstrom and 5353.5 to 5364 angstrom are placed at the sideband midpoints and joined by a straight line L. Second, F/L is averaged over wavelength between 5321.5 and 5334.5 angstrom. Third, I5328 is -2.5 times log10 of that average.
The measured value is 0.18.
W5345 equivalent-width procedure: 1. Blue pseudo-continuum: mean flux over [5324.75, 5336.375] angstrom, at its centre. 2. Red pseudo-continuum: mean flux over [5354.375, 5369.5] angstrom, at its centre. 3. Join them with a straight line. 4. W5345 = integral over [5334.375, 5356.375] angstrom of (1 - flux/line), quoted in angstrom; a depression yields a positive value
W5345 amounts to -1.3 angstrom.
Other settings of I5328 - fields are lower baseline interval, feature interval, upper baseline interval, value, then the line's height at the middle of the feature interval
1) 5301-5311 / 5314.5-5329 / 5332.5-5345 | 0.08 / 8.27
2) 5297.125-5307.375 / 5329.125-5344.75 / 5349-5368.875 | 0.03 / 8.21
